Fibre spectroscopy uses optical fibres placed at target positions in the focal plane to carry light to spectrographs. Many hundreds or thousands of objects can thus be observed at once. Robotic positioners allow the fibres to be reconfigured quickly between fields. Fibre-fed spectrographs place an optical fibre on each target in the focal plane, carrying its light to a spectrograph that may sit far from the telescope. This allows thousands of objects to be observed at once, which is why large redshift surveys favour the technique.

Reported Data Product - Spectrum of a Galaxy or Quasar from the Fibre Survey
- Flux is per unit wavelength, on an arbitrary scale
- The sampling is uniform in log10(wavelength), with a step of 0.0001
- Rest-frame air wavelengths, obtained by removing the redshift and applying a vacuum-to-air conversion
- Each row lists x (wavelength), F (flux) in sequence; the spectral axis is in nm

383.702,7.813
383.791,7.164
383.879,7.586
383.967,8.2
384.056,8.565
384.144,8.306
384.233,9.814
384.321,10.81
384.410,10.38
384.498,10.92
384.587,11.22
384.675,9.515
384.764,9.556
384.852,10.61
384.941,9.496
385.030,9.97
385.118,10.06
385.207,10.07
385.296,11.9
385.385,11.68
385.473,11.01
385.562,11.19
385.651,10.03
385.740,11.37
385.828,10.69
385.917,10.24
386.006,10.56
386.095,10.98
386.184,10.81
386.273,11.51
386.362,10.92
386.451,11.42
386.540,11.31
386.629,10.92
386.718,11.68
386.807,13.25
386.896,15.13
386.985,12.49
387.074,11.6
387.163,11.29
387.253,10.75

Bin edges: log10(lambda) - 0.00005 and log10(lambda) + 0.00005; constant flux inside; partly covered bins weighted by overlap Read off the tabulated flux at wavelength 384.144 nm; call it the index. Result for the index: 8.306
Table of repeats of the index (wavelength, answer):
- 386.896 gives 15.13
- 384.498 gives 10.92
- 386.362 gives 10.92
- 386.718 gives 11.68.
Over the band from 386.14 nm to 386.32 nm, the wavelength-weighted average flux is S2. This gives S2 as 11.2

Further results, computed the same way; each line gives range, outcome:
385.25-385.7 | 11.1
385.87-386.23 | 10.6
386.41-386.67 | 11.2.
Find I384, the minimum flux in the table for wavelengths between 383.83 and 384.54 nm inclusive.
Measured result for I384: 7.586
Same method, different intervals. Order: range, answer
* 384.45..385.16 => 9.496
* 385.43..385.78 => 10.03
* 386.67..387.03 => 11.68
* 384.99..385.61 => 9.97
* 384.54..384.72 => 9.515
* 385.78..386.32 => 10.24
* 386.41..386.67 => 10.92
